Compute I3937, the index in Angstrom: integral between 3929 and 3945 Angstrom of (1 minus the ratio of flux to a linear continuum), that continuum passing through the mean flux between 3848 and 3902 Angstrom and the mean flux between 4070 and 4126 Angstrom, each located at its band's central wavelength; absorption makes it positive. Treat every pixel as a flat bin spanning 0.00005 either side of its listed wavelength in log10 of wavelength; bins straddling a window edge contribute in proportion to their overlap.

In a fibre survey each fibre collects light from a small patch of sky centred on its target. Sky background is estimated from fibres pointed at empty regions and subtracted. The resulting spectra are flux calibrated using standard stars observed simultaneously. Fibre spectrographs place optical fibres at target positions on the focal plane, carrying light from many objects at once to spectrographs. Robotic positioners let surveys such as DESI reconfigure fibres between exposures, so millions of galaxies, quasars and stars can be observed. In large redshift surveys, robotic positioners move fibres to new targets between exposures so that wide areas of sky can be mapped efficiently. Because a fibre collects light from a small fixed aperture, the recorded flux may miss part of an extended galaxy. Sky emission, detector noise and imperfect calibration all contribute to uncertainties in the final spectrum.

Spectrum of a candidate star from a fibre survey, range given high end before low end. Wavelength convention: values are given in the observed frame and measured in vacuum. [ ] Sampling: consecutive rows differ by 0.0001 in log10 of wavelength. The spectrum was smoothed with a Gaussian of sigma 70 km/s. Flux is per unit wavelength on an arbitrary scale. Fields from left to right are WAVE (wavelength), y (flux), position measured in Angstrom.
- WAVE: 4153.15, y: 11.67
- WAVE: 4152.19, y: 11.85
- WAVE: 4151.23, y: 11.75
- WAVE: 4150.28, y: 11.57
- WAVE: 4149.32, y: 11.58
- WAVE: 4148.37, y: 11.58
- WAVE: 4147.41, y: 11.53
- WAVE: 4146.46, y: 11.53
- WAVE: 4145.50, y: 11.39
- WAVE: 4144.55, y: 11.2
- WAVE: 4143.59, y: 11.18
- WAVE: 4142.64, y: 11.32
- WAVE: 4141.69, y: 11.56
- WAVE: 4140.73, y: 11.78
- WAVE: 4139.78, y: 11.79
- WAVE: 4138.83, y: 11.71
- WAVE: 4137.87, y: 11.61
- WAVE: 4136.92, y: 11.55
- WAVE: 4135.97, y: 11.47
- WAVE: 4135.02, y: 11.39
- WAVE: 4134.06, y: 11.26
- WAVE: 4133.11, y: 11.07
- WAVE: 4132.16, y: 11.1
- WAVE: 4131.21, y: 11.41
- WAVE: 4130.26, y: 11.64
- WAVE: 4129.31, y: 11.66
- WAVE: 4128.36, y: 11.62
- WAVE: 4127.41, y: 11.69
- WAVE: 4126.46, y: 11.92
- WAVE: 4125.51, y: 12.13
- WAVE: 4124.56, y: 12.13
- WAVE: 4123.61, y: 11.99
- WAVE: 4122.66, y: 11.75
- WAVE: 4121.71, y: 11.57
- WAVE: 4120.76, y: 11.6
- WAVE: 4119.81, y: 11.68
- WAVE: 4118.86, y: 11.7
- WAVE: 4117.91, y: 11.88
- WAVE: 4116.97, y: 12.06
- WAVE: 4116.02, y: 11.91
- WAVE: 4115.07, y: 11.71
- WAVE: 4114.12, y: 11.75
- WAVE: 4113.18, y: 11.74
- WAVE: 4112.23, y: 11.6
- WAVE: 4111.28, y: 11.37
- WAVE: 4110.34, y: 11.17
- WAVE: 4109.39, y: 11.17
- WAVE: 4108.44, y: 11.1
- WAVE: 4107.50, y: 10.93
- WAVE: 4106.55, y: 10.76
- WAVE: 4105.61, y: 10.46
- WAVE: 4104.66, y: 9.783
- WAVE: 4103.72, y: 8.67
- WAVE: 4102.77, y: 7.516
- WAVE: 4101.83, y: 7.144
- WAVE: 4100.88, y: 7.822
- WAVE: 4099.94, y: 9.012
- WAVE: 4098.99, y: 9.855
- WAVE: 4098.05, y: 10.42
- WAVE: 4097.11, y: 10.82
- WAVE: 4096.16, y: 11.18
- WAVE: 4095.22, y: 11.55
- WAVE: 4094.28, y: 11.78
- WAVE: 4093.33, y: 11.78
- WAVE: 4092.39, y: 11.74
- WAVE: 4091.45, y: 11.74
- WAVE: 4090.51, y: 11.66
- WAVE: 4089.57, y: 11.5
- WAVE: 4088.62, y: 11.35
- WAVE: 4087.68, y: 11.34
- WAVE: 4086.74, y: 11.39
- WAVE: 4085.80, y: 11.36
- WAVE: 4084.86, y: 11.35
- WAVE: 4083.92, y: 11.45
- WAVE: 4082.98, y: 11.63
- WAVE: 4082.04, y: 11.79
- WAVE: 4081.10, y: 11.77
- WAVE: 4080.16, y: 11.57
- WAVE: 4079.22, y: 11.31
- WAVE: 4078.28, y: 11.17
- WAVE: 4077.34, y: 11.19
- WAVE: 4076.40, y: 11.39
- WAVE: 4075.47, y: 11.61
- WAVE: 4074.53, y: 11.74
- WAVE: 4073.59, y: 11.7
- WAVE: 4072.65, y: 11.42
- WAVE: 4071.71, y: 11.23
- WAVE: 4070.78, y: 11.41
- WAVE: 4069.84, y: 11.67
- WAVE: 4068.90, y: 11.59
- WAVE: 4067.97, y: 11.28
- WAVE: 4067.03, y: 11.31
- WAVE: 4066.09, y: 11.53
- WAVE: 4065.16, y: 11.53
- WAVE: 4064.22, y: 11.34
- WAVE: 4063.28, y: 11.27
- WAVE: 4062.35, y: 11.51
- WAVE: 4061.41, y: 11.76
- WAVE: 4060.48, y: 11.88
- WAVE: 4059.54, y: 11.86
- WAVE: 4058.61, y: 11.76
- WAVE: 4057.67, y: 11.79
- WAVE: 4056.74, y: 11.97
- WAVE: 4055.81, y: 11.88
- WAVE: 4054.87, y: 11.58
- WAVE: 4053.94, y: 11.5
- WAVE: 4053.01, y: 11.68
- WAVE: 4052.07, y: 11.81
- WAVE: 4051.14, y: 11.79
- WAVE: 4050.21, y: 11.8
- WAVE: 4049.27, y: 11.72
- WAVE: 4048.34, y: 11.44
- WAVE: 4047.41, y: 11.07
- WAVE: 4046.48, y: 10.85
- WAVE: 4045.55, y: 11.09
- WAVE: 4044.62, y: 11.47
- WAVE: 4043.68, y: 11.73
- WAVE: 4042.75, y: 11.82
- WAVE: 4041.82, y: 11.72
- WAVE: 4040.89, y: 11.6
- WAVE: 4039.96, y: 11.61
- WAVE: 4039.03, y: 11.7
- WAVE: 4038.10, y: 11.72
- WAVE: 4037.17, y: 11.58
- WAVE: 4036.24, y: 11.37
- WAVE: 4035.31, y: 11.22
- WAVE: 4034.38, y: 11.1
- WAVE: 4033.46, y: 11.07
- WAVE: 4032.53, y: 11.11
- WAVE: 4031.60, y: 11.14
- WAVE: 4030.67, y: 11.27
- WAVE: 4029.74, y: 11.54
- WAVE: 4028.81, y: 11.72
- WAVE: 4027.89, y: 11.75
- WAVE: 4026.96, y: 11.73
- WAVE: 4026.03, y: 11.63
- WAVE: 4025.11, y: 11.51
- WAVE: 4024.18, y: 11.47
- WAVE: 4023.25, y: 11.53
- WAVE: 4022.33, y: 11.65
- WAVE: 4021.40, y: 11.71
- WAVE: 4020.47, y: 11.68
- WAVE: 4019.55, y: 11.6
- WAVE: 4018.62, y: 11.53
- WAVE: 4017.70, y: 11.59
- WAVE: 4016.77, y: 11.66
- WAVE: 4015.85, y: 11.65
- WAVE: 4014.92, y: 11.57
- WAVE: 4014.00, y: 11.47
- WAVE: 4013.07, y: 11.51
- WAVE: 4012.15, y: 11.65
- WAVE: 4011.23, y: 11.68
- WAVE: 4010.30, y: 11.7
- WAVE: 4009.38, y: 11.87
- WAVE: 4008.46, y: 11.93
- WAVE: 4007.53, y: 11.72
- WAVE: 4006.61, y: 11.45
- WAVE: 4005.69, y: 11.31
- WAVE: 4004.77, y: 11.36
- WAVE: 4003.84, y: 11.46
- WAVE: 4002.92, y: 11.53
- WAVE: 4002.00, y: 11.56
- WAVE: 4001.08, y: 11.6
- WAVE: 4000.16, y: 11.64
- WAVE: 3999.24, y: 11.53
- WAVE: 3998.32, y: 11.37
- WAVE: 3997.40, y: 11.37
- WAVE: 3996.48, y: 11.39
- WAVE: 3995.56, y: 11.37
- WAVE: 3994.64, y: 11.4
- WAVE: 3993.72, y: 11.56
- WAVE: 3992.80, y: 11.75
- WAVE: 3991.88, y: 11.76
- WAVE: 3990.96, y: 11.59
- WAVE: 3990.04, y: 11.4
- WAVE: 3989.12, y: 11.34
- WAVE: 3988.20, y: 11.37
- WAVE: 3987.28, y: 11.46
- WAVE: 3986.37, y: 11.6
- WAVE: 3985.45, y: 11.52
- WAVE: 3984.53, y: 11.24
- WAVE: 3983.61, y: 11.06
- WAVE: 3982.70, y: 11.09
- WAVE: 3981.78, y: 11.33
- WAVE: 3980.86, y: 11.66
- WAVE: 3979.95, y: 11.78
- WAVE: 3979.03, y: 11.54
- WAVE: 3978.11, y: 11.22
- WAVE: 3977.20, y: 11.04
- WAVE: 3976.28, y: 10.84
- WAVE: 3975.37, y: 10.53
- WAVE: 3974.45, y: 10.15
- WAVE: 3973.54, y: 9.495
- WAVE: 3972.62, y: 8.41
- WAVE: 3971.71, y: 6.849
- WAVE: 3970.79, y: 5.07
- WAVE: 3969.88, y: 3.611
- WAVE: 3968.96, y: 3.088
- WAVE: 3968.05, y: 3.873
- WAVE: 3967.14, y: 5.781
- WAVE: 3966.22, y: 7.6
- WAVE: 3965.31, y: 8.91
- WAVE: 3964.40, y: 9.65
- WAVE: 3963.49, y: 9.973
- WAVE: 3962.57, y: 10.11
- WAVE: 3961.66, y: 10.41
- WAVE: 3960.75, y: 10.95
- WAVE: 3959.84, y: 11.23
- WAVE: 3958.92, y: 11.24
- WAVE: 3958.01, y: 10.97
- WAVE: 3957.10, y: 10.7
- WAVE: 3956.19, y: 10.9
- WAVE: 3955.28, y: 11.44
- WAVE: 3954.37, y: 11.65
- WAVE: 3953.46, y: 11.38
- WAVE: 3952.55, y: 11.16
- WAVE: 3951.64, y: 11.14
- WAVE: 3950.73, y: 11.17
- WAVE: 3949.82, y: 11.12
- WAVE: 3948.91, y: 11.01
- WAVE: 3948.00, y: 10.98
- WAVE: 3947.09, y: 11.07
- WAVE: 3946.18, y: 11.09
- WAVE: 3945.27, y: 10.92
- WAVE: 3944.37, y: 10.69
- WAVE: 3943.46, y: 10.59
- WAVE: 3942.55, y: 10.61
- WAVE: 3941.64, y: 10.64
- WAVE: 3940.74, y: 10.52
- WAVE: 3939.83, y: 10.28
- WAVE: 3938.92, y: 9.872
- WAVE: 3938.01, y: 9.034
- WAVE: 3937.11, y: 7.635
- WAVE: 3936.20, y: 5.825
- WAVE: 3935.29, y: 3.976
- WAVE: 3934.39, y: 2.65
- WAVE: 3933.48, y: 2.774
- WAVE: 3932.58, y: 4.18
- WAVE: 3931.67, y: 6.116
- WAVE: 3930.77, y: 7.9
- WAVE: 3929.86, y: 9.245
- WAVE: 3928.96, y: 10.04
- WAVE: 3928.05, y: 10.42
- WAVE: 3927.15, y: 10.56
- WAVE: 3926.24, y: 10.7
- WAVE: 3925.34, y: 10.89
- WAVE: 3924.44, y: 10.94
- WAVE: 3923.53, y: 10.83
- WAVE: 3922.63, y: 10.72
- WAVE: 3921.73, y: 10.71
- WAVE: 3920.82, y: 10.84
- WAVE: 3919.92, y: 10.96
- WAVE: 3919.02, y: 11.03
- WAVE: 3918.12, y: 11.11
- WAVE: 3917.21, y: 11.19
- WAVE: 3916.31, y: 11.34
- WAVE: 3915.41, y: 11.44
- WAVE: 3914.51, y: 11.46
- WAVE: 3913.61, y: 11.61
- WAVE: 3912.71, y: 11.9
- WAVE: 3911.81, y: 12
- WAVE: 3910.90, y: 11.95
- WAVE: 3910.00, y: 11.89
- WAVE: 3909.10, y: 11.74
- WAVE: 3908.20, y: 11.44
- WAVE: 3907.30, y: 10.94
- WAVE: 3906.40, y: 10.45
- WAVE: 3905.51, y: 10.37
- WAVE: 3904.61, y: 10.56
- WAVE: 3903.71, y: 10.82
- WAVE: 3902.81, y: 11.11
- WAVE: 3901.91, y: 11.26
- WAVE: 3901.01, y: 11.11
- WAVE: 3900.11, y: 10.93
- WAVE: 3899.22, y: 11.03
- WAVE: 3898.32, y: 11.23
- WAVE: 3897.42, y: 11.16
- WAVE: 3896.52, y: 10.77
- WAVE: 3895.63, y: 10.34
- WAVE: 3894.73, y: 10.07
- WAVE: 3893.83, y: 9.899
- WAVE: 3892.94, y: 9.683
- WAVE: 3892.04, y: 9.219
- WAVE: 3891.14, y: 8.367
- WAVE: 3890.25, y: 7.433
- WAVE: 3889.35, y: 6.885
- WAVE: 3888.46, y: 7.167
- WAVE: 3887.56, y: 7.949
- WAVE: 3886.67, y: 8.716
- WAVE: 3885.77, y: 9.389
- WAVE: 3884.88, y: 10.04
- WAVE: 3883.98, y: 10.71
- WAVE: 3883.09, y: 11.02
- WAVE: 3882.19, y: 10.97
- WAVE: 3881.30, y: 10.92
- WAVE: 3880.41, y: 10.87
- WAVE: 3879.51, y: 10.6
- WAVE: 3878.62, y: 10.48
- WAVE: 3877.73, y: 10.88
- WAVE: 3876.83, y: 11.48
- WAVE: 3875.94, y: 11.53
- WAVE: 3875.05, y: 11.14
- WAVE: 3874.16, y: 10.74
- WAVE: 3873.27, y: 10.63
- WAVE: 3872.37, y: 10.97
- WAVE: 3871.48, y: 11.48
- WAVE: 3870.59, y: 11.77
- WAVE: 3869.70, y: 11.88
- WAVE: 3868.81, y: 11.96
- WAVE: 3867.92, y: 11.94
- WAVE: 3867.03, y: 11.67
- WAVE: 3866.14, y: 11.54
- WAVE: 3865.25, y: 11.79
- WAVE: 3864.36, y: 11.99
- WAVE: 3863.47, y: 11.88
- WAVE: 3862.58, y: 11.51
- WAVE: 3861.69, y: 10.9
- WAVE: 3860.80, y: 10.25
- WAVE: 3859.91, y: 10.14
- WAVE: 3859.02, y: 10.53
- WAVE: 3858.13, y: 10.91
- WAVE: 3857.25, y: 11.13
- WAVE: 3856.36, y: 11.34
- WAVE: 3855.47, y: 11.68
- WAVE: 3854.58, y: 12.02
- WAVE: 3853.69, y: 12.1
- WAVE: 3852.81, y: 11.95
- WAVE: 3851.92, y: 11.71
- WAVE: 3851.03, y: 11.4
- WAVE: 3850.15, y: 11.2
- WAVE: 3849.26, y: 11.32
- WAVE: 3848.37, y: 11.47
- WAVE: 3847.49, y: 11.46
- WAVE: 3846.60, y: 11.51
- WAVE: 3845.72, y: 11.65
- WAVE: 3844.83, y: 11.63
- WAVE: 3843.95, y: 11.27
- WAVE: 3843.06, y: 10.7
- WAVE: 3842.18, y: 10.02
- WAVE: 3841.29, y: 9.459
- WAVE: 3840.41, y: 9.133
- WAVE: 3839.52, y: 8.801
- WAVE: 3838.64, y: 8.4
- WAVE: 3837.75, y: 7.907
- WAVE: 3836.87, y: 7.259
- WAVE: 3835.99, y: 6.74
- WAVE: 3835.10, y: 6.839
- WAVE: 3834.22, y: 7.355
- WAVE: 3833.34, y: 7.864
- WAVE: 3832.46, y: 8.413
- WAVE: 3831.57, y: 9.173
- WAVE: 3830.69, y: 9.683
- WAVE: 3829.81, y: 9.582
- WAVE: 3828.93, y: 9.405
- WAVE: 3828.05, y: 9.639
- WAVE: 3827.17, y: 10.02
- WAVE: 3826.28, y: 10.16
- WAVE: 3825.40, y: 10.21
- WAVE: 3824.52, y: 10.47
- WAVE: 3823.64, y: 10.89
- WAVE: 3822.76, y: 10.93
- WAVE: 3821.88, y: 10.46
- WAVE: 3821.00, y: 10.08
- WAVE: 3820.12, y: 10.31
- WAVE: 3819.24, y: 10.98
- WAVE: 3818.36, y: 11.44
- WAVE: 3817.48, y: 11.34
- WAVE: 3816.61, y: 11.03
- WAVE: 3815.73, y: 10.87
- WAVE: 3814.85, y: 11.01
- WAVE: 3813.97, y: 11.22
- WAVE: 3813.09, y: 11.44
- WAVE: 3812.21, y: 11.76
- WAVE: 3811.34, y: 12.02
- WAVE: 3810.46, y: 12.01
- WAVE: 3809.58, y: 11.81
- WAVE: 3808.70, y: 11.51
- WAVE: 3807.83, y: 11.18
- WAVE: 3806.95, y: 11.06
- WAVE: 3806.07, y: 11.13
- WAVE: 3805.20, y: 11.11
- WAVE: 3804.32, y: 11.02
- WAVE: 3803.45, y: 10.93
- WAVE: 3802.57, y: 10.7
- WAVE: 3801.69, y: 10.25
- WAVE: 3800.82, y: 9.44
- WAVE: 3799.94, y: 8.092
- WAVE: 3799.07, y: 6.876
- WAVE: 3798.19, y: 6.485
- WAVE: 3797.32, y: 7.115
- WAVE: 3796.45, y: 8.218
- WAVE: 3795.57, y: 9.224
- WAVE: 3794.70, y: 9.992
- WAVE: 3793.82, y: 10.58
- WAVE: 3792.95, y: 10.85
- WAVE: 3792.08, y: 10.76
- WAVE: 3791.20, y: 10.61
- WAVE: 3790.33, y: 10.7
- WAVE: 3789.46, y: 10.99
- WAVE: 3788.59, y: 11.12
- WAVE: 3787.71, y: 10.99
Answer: 4.4 Angstrom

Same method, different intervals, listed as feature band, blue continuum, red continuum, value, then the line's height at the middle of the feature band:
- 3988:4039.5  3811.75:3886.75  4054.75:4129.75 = -2.2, 11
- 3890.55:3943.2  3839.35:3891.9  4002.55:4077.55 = 4.9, 11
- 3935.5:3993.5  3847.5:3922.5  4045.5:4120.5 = 4.9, 11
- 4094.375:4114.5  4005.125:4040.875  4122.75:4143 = 2.3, 11.6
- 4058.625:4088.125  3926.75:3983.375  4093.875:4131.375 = -2.6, 10.6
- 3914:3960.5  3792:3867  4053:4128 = 3.4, 10.7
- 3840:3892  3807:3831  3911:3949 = -2.1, 10.3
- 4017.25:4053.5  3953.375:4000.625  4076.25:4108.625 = -3.5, 10.5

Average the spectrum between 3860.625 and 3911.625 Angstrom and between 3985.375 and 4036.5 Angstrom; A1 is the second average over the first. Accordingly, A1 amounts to 1.08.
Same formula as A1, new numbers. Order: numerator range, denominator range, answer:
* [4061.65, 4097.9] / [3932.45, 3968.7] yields 1.22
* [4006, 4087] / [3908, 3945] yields 1.18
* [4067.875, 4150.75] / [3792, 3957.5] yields 1.09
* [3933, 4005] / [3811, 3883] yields 0.95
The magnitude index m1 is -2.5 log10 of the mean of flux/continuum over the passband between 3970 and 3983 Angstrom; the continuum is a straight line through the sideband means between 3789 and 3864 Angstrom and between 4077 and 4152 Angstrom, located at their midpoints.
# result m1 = 0.10 mag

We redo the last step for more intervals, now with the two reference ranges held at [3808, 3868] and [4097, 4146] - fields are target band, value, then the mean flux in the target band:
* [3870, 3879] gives -0.050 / 11.1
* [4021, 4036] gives -0.051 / 11.4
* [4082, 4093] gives -0.048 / 11.5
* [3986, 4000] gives -0.062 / 11.5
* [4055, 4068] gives -0.062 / 11.6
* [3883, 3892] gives 0.220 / 8.7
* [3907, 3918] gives -0.084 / 11.6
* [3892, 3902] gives 0.008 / 10.6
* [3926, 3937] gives 0.468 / 6.97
